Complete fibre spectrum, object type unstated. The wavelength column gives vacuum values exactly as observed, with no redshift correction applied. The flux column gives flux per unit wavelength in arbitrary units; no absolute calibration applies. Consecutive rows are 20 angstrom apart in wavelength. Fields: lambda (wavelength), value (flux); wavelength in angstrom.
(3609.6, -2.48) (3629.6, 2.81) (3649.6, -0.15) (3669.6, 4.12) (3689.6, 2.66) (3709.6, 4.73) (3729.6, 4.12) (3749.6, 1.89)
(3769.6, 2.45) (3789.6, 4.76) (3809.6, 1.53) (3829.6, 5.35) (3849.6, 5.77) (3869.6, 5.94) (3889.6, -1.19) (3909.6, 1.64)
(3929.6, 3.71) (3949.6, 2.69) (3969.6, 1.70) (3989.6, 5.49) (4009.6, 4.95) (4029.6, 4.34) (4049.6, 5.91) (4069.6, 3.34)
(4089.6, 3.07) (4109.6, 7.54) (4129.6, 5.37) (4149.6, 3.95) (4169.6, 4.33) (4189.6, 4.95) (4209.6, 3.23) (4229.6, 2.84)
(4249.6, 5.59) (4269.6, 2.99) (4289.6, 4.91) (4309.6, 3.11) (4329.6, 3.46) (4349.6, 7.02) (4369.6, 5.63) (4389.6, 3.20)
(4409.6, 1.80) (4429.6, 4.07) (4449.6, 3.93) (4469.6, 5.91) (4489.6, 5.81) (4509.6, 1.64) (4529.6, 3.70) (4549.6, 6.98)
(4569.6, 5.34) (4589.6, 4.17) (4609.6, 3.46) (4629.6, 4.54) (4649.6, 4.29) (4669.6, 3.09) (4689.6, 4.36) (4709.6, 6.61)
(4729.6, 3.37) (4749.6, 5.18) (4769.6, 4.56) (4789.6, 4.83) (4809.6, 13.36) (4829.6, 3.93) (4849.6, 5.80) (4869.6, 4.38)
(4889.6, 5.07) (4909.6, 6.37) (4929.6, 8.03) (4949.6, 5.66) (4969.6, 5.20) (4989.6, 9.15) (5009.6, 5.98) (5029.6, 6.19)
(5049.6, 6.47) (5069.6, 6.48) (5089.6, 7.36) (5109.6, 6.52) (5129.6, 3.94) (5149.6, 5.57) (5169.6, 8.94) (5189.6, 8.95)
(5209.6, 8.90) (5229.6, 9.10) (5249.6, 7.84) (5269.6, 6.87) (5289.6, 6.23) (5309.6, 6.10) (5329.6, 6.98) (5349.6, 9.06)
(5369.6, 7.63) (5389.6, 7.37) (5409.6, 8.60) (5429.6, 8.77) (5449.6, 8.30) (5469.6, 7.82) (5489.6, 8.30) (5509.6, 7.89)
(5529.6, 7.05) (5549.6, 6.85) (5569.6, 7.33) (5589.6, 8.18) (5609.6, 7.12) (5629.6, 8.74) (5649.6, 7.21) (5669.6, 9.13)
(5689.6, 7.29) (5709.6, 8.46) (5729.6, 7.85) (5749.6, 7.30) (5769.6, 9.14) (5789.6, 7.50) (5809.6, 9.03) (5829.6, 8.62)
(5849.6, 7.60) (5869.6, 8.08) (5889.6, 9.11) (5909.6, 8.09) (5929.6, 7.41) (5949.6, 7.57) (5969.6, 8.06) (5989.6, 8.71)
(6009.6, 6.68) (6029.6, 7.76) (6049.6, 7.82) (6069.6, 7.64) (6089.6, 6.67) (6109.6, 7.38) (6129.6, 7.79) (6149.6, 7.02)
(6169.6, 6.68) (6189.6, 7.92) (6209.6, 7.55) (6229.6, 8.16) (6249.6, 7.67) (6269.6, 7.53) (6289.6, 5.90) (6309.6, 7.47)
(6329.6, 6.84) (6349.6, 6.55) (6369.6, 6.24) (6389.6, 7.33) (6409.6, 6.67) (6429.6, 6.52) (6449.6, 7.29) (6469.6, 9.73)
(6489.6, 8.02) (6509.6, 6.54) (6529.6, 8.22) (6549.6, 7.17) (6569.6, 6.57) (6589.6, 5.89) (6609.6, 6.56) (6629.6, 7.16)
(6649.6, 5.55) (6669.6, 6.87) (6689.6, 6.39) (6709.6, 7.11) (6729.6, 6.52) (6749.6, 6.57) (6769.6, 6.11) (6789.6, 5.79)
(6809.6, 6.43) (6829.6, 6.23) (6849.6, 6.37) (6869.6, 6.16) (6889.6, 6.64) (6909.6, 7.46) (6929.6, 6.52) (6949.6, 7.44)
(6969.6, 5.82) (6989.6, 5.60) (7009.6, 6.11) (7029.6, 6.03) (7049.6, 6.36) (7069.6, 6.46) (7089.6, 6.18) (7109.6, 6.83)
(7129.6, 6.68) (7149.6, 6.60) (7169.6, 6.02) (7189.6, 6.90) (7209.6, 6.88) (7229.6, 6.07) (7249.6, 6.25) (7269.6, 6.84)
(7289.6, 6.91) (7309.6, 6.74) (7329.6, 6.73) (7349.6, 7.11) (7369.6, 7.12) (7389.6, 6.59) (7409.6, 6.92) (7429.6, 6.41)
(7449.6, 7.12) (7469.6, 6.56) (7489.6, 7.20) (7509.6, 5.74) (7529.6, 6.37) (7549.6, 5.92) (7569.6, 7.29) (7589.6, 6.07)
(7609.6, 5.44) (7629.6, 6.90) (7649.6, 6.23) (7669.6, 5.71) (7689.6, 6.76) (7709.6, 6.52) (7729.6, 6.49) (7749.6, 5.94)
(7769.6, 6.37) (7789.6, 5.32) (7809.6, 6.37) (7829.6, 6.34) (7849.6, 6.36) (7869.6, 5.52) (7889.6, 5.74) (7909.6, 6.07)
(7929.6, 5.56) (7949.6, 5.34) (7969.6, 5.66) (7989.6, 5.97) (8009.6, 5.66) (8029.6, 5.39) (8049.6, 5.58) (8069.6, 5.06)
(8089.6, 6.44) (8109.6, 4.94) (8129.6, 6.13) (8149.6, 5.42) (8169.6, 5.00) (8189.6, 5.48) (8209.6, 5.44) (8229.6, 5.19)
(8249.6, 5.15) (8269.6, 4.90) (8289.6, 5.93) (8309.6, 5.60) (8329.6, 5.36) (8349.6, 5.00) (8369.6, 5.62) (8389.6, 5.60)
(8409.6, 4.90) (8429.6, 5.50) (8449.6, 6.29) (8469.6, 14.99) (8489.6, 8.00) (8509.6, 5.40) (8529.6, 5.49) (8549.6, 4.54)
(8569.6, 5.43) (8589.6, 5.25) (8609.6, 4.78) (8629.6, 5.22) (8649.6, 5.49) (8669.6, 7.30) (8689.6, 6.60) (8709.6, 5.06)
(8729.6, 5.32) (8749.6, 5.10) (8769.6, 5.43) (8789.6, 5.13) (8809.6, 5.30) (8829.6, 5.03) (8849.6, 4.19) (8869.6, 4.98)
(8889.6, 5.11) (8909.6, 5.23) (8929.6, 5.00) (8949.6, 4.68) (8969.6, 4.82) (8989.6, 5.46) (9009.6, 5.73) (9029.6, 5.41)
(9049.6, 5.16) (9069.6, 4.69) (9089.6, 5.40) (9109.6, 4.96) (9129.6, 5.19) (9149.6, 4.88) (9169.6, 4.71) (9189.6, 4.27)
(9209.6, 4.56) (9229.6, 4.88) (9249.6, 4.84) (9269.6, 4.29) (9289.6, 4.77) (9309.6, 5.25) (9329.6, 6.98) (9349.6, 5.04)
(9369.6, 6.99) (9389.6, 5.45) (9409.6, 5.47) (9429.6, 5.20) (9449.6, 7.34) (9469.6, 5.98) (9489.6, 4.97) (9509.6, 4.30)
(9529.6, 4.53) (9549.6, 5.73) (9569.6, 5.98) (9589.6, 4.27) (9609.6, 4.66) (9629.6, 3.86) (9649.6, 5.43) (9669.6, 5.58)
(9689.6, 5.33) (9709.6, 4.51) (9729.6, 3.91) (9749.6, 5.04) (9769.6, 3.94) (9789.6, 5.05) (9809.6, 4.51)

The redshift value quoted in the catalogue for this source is 0.290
